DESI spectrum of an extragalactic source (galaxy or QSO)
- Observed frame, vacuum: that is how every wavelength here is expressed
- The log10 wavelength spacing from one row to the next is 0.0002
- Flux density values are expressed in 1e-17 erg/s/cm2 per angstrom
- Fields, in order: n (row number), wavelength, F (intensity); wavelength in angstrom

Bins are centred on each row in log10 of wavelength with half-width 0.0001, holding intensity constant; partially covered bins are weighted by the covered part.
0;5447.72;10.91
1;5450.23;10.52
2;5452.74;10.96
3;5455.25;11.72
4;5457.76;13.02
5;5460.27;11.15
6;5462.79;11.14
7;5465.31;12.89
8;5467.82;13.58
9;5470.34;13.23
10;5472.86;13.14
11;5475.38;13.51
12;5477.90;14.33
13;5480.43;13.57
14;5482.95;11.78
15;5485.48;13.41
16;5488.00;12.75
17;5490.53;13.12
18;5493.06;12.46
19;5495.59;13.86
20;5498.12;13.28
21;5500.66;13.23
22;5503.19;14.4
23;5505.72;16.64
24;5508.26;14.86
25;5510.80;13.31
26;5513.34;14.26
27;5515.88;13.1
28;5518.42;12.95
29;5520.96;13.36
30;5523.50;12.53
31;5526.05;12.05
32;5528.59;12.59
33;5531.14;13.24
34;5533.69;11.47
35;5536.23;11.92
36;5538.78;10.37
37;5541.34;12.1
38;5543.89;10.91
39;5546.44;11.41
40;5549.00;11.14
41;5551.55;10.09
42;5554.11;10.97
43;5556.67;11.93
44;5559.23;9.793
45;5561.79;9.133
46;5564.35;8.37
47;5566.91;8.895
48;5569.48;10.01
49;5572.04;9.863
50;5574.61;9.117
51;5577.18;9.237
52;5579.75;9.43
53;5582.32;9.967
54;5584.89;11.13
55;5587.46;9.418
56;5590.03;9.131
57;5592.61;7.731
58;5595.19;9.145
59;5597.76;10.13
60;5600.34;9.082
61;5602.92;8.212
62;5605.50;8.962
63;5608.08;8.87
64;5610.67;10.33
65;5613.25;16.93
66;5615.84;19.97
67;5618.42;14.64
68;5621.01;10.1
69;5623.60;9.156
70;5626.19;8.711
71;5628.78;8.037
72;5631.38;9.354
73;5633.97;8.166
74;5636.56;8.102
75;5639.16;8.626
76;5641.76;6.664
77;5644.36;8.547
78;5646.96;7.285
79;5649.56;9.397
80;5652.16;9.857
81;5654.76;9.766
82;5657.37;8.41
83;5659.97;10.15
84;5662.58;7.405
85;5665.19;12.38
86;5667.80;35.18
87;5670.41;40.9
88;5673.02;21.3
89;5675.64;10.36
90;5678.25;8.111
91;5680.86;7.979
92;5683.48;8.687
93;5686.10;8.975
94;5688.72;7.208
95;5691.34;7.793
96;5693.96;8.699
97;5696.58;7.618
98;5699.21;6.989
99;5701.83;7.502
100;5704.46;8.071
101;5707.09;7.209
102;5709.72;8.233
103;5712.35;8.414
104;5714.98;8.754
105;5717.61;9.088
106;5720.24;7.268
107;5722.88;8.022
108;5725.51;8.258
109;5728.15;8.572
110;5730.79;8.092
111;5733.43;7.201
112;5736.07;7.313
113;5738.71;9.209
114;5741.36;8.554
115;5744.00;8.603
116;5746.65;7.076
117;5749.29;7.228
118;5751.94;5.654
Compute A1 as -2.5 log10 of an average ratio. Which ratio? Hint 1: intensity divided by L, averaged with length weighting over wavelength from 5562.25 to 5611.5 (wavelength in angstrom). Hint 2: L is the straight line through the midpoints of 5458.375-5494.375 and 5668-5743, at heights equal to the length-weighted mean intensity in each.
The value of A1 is 0.24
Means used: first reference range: 12.9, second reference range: 10.2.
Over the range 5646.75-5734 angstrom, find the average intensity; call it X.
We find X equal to 10.6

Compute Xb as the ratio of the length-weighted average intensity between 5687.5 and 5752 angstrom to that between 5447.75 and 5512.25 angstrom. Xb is 0.61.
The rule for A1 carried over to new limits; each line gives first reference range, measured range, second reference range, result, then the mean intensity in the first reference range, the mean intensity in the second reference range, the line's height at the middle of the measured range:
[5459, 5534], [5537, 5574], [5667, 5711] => 0.236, 13.2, 12.1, 12.9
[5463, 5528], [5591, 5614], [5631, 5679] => 0.308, 13.4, 12.8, 13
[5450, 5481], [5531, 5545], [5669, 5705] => 0.063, 12.6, 11.6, 12.2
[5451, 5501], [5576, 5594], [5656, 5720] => 0.267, 12.8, 11.4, 12.1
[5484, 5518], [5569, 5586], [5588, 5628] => 0.178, 13.7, 10.7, 11.5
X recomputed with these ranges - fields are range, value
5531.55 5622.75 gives 10.6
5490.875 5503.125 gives 13.3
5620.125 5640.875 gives 8.71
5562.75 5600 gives 9.39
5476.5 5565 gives 12.4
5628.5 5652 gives 8.33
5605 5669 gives 11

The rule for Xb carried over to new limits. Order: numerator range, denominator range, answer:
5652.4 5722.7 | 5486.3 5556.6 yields 0.88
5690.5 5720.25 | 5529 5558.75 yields 0.70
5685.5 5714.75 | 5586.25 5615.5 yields 0.78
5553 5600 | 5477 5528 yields 0.72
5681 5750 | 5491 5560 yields 0.64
